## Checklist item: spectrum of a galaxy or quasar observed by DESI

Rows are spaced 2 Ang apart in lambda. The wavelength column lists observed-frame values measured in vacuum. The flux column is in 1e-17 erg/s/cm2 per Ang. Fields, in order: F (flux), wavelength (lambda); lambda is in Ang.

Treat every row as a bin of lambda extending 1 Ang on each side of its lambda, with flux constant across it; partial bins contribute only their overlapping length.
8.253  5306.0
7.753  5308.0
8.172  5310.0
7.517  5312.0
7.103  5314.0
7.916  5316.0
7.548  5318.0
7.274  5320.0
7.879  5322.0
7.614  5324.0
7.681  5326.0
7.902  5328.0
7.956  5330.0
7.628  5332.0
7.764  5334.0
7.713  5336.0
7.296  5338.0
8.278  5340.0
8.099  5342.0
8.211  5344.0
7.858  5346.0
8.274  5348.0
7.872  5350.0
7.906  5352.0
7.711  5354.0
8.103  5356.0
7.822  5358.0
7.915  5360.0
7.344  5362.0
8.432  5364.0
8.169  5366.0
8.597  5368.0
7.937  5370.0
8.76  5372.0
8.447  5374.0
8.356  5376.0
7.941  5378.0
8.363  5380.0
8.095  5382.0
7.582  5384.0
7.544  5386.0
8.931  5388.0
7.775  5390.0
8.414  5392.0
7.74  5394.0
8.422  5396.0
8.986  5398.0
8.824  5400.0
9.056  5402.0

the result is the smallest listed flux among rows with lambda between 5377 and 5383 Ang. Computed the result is 7.941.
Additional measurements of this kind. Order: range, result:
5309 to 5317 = 7.103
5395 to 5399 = 8.422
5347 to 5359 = 7.711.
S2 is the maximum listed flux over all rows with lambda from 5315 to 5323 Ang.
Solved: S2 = 7.916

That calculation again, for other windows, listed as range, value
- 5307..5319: 8.172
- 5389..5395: 8.414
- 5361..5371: 8.597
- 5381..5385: 8.095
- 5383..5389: 8.931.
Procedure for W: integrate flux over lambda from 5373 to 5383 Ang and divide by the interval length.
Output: 8.24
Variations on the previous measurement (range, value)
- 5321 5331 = 7.81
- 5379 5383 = 8.23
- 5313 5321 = 7.46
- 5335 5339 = 7.5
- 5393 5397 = 8.08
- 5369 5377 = 8.38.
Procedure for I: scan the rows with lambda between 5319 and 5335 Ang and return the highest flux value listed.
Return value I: 7.956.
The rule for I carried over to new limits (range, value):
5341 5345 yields 8.211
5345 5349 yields 8.274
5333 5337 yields 7.764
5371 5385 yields 8.76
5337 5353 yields 8.278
